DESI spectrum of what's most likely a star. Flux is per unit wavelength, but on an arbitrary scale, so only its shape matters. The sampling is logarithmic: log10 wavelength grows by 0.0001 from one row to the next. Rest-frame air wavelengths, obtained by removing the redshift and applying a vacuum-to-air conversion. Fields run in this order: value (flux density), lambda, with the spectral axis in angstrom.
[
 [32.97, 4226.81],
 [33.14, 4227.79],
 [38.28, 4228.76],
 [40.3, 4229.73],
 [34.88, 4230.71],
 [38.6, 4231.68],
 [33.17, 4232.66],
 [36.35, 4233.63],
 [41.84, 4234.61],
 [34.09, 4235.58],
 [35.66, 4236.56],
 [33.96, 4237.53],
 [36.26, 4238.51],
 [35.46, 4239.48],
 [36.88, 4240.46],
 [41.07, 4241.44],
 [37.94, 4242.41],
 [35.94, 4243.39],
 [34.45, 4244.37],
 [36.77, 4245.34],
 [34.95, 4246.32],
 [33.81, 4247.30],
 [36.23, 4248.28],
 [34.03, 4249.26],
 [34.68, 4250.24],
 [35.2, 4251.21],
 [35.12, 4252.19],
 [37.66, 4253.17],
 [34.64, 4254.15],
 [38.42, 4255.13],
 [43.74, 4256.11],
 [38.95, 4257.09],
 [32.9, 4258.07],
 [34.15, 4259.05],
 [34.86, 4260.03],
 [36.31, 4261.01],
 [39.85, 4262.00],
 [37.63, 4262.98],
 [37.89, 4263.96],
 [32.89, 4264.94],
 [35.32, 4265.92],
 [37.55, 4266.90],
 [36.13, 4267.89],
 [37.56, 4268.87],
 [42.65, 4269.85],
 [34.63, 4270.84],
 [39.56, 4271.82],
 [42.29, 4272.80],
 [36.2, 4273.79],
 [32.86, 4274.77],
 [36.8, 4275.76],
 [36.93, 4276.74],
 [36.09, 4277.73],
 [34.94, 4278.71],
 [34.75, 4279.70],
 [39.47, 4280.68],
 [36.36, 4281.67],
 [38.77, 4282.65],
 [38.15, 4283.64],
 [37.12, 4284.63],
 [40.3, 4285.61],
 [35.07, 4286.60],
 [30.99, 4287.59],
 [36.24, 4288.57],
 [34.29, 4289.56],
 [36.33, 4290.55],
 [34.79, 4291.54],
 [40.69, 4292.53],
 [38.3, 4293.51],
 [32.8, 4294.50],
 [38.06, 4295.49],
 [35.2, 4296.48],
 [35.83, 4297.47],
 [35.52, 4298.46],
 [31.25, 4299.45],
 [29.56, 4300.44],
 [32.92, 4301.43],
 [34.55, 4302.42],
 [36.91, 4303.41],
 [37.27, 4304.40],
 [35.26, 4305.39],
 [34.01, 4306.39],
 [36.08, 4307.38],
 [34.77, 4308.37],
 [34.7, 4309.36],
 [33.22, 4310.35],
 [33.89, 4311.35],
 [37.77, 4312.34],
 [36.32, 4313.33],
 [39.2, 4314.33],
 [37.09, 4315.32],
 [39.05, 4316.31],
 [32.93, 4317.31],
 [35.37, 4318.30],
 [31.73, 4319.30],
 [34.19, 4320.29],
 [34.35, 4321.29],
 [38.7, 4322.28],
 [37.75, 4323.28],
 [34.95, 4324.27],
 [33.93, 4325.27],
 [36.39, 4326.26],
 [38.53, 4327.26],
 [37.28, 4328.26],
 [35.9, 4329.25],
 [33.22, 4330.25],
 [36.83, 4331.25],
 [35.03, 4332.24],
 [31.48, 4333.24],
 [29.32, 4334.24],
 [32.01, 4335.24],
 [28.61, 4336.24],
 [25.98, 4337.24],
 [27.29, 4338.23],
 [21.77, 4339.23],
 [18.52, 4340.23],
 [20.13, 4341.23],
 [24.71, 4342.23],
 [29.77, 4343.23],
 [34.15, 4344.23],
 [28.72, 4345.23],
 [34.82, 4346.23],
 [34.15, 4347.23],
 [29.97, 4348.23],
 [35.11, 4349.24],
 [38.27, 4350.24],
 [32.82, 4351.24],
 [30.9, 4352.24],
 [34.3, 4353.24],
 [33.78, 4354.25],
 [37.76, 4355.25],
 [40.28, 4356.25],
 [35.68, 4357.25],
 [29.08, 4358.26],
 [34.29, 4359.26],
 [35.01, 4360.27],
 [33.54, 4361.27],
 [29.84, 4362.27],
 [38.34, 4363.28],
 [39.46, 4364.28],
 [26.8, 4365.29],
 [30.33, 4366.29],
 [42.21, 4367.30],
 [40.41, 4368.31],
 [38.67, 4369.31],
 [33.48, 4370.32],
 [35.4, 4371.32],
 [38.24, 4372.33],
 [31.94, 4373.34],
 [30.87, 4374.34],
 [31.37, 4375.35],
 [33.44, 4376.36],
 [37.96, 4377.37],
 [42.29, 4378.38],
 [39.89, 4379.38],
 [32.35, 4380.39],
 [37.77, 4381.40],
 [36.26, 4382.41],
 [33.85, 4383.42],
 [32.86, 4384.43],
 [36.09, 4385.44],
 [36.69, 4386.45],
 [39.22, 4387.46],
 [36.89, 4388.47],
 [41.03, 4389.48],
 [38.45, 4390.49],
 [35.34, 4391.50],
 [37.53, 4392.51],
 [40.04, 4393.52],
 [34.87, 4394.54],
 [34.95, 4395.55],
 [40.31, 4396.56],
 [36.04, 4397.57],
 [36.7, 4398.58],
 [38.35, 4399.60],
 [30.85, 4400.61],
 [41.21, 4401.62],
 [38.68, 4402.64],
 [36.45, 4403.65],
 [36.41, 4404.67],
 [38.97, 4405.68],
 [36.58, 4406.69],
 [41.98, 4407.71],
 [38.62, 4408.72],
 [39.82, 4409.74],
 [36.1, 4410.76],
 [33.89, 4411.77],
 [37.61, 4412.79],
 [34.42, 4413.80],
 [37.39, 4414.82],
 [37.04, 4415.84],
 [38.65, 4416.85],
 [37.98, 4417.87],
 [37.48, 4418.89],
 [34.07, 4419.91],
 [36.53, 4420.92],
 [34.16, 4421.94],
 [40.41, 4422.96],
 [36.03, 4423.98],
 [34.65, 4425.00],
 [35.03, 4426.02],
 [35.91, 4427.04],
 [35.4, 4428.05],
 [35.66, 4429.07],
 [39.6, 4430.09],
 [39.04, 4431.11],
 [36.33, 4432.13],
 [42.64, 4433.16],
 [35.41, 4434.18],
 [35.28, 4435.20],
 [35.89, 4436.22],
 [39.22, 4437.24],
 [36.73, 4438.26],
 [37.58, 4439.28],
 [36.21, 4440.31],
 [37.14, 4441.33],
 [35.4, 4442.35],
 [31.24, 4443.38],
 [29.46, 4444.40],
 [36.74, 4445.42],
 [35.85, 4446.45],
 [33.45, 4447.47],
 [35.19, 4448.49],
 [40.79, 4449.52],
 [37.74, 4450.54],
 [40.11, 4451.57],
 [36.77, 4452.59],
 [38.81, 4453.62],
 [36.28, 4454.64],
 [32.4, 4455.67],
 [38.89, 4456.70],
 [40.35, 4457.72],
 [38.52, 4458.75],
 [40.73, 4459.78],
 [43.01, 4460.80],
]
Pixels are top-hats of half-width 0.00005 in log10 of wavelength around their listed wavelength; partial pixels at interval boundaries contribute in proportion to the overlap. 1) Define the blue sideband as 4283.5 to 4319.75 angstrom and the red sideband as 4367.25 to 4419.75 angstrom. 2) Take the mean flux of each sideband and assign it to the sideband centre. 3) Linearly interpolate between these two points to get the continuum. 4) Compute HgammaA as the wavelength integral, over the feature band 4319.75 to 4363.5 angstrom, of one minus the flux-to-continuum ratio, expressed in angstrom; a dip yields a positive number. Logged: 4.2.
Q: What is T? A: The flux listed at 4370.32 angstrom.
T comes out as 33.48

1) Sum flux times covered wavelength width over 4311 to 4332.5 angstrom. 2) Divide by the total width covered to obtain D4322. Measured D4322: 36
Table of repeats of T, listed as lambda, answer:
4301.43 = 32.92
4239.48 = 35.46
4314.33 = 39.2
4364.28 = 39.46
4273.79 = 36.2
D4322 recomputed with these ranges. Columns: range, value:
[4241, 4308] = 36.3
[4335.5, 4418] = 34.9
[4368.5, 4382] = 35.8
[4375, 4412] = 37.1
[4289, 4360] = 33.7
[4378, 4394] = 37.3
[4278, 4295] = 36.4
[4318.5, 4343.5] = 31.6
